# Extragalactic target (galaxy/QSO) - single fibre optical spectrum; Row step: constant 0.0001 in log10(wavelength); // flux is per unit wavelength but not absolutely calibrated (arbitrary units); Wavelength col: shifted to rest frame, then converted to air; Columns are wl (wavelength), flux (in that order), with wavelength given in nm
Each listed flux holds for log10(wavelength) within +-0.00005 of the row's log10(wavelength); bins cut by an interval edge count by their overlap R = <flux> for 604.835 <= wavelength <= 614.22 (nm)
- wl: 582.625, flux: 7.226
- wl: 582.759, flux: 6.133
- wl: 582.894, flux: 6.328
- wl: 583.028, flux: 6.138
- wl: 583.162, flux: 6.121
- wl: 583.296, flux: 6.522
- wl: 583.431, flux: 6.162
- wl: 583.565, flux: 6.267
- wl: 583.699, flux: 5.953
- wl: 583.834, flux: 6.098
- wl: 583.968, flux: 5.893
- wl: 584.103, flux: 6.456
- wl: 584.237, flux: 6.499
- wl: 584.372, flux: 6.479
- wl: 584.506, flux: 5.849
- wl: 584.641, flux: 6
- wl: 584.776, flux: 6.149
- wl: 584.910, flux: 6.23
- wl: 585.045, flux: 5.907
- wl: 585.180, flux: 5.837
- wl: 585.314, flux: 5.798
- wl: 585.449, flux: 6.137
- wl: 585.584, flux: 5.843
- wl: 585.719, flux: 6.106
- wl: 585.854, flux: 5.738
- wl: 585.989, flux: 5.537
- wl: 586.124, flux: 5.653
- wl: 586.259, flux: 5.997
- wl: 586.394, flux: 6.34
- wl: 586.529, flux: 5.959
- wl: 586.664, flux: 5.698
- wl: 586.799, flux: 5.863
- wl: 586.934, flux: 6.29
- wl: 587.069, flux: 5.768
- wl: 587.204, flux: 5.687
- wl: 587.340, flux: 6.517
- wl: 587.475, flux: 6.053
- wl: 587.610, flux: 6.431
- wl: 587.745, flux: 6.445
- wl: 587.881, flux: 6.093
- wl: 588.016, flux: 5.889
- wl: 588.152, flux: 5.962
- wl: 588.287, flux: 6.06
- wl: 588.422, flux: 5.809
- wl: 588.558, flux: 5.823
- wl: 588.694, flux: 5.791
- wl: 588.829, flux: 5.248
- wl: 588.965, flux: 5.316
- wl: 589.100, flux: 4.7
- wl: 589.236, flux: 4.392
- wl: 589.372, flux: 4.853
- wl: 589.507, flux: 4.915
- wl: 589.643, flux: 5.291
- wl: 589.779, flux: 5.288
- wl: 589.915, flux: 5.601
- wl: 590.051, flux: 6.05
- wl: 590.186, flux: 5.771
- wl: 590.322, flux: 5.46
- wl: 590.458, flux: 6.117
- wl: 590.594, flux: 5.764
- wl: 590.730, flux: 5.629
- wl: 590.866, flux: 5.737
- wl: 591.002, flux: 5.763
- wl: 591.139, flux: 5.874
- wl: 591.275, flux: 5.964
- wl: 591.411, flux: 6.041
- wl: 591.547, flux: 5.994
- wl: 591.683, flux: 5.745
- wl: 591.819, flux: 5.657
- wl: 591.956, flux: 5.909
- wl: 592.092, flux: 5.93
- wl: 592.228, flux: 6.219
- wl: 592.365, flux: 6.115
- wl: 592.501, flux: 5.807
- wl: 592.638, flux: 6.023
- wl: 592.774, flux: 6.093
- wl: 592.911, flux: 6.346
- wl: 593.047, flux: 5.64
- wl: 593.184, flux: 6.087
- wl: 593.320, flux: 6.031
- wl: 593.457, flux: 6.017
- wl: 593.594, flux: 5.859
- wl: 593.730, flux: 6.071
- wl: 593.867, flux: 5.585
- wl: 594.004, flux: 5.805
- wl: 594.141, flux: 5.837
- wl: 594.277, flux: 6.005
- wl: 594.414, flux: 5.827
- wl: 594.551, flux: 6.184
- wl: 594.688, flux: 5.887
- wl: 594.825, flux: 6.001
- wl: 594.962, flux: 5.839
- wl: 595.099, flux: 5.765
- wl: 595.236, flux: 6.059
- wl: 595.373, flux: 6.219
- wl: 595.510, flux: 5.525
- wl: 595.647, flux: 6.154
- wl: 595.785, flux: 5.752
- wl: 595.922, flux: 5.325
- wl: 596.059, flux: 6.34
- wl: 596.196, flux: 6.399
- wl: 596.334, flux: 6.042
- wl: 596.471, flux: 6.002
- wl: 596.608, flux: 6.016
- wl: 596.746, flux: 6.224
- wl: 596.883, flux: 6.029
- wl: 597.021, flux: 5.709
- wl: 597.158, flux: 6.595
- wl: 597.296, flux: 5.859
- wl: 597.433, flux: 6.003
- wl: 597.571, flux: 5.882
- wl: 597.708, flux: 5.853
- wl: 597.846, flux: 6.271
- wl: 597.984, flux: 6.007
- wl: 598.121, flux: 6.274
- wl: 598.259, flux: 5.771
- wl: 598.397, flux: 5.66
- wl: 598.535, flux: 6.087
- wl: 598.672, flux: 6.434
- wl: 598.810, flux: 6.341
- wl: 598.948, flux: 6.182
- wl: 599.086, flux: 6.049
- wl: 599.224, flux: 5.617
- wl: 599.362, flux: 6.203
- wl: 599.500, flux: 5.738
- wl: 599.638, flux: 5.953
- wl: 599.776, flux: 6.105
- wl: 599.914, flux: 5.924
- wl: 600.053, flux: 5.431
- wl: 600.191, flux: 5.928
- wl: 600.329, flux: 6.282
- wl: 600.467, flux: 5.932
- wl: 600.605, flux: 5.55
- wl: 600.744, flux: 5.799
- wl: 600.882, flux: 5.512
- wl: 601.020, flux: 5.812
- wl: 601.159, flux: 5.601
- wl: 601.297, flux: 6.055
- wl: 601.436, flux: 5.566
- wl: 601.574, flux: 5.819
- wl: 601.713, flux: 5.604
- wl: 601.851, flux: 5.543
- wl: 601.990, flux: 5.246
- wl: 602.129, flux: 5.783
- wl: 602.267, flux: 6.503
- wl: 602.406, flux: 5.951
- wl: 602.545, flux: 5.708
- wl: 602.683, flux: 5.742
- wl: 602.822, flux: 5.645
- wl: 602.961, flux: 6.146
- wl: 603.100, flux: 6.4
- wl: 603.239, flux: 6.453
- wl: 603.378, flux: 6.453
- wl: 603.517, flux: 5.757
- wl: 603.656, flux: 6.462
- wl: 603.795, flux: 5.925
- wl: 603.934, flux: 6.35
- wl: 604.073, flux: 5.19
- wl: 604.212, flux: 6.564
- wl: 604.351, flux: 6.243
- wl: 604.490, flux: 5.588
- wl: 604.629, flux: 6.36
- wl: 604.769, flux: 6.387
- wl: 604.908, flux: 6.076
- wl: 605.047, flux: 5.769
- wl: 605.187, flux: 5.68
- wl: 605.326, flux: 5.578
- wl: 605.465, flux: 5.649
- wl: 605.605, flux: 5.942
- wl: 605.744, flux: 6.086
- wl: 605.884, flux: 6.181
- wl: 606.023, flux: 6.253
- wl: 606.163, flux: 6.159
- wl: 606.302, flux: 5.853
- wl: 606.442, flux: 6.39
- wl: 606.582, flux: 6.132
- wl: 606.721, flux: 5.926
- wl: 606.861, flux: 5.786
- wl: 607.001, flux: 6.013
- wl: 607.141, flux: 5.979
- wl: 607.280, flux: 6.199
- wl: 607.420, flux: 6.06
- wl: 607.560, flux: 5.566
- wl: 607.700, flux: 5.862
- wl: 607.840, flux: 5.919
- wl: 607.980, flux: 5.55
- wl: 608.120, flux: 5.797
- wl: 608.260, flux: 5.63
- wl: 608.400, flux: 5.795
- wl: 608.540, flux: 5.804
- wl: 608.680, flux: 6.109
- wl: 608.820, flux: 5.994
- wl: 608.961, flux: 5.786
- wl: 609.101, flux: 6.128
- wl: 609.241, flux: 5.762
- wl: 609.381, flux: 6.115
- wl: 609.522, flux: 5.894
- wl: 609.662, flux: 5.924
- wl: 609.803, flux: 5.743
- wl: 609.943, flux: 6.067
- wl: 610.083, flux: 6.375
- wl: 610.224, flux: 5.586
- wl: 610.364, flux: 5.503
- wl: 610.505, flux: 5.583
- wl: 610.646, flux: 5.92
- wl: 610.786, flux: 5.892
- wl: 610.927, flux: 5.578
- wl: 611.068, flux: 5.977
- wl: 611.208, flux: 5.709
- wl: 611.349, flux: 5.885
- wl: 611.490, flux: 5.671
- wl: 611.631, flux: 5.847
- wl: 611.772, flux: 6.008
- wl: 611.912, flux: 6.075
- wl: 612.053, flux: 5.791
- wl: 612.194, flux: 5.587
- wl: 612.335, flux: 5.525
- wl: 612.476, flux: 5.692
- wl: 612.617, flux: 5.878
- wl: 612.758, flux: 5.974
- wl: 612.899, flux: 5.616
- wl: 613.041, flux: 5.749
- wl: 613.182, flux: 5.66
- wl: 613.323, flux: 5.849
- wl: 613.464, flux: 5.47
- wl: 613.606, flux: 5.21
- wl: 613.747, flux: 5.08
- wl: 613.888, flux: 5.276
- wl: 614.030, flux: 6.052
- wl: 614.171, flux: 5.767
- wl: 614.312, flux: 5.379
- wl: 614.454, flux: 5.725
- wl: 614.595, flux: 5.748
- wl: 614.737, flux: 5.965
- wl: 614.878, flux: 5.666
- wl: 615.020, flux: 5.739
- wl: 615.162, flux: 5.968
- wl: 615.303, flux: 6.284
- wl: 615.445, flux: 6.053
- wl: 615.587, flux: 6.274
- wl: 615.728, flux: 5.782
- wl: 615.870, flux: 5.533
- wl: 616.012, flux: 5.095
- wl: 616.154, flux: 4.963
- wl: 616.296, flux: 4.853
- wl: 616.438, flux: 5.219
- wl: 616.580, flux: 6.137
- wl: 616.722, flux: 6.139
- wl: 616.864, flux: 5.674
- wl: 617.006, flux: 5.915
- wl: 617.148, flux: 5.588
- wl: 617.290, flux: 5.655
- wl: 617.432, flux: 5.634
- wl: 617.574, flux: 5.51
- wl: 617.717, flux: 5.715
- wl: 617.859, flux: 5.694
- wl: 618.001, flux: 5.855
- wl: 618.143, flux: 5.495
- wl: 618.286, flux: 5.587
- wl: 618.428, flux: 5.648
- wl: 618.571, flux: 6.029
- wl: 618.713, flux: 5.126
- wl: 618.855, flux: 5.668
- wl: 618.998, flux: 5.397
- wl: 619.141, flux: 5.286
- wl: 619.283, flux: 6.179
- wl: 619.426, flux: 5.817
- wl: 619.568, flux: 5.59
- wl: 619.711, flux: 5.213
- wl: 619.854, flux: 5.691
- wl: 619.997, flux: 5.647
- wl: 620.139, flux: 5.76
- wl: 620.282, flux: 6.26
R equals 5.84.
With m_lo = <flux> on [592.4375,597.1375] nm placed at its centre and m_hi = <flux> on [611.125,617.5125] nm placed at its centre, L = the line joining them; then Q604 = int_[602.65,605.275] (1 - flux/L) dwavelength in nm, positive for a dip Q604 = -0.101 nm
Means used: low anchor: 5.96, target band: 6.06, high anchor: 5.7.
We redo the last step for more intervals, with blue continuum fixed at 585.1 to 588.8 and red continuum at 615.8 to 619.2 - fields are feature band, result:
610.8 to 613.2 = -0.065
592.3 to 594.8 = -0.036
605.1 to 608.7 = -0.138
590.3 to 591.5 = 0.015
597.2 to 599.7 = -0.089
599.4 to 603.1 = -0.029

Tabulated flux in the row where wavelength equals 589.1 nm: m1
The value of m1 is 4.7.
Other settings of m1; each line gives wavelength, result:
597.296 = 5.859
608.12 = 5.797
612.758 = 5.974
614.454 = 5.725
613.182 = 5.66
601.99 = 5.246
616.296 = 4.853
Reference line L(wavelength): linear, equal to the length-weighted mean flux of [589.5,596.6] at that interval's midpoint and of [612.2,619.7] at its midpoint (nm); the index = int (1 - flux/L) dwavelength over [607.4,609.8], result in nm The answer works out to -0.05 nm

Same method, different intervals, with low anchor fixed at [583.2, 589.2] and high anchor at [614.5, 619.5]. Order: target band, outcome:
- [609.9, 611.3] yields -0.02 nm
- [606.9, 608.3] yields -0.02 nm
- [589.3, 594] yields 0.09 nm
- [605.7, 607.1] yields -0.07 nm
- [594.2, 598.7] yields -0.10 nm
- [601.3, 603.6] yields -0.03 nm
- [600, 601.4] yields 0.01 nm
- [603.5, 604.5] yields -0.04 nm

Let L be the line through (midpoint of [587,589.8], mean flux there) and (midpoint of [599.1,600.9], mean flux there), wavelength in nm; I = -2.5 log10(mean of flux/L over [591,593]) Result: -0.05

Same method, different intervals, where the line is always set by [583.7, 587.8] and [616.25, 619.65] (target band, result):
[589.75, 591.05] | 0.05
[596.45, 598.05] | -0.03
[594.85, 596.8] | -0.01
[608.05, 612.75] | -0.02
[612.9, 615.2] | 0.01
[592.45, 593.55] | -0.01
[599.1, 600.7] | 0.00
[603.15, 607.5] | -0.05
